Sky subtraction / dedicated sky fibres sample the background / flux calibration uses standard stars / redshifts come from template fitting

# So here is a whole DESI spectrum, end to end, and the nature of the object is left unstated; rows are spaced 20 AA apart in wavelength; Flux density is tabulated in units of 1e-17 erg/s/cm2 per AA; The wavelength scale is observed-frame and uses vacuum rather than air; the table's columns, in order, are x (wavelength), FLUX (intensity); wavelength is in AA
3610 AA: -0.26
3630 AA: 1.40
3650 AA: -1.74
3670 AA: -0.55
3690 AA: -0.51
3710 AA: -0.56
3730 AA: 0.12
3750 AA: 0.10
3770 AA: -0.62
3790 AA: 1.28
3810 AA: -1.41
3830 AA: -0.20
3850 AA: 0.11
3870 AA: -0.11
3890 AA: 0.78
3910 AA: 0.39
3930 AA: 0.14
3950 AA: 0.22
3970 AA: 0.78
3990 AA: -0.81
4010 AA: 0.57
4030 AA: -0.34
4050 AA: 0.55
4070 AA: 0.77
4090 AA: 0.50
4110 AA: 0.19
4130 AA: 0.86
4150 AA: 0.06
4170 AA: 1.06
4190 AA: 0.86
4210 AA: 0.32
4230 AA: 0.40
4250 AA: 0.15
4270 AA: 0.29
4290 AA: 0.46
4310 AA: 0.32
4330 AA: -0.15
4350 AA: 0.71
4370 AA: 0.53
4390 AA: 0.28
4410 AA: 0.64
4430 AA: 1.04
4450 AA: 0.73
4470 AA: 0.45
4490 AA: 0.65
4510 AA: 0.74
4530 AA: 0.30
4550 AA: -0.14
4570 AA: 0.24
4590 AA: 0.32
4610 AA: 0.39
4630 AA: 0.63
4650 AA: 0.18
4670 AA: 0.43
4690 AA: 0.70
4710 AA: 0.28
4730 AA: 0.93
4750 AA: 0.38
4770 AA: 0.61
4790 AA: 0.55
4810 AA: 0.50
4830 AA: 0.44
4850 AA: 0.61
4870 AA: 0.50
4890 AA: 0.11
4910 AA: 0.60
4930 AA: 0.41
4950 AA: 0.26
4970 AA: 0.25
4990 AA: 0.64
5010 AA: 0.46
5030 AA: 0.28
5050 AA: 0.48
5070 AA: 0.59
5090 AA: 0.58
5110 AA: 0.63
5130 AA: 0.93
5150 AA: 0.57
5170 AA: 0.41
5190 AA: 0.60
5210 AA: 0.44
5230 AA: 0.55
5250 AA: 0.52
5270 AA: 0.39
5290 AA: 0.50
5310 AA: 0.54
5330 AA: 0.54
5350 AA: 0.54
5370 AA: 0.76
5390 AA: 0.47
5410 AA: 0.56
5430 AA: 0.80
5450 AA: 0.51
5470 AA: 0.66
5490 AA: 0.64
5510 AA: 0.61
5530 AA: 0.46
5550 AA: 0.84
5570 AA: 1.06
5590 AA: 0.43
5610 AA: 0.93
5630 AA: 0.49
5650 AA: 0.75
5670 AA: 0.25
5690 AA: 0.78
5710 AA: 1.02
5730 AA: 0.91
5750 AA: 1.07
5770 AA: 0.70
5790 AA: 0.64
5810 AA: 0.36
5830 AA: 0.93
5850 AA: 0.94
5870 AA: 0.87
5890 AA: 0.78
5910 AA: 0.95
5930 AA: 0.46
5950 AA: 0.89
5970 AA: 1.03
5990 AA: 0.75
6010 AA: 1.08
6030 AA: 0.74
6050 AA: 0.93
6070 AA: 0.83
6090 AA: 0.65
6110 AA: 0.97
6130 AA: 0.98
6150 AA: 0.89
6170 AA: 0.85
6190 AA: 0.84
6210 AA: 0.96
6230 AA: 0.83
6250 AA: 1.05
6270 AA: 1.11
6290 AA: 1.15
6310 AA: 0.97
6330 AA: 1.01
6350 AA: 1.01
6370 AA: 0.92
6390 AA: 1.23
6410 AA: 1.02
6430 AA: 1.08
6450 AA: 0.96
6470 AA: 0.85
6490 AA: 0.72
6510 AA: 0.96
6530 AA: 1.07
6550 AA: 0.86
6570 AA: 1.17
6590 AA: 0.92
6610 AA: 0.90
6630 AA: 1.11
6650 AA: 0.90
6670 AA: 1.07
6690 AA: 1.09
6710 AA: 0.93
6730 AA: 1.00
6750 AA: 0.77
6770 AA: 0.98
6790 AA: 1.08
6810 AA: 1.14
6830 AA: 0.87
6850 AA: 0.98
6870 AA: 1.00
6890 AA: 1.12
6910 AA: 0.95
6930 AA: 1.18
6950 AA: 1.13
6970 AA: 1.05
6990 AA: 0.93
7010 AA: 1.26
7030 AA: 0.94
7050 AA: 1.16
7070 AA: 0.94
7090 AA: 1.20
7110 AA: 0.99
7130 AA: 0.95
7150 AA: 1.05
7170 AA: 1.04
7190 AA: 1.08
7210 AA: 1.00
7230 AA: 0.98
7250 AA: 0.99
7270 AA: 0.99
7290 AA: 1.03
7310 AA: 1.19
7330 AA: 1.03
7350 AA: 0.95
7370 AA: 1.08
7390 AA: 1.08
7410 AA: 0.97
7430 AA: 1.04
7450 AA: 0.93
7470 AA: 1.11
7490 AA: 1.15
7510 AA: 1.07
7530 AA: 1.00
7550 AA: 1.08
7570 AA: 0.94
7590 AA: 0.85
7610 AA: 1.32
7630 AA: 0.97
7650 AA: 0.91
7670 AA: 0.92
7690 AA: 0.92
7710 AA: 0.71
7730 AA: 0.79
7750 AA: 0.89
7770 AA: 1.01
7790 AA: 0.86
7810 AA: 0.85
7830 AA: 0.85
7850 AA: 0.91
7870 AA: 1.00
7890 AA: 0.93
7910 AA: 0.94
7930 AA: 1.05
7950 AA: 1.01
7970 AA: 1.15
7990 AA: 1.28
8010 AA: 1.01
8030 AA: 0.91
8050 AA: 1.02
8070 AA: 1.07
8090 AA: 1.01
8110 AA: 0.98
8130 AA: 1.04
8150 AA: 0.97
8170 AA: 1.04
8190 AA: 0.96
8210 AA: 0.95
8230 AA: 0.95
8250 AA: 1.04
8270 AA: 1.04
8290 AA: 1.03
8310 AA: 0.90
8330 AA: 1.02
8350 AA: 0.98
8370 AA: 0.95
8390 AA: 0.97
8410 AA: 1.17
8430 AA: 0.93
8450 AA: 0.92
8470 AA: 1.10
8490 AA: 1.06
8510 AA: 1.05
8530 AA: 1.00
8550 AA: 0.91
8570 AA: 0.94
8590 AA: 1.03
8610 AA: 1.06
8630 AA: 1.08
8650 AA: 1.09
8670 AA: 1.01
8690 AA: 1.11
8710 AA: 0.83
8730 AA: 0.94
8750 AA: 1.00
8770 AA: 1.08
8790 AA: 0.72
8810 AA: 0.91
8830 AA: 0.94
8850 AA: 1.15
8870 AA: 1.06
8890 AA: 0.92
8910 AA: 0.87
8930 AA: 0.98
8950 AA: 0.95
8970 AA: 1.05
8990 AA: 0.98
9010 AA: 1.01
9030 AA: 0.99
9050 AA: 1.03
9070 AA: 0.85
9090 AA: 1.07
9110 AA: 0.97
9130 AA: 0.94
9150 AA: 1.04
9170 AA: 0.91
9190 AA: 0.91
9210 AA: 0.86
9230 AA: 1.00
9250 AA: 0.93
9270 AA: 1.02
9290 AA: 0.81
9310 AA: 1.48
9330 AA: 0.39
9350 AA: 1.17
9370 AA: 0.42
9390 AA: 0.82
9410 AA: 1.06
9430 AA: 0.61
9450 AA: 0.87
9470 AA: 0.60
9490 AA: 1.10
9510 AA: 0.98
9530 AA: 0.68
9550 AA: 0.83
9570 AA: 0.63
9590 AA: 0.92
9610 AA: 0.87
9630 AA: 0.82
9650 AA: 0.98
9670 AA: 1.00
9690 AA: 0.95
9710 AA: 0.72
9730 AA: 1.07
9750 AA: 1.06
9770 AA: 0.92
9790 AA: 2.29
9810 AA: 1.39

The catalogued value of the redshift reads 0.492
